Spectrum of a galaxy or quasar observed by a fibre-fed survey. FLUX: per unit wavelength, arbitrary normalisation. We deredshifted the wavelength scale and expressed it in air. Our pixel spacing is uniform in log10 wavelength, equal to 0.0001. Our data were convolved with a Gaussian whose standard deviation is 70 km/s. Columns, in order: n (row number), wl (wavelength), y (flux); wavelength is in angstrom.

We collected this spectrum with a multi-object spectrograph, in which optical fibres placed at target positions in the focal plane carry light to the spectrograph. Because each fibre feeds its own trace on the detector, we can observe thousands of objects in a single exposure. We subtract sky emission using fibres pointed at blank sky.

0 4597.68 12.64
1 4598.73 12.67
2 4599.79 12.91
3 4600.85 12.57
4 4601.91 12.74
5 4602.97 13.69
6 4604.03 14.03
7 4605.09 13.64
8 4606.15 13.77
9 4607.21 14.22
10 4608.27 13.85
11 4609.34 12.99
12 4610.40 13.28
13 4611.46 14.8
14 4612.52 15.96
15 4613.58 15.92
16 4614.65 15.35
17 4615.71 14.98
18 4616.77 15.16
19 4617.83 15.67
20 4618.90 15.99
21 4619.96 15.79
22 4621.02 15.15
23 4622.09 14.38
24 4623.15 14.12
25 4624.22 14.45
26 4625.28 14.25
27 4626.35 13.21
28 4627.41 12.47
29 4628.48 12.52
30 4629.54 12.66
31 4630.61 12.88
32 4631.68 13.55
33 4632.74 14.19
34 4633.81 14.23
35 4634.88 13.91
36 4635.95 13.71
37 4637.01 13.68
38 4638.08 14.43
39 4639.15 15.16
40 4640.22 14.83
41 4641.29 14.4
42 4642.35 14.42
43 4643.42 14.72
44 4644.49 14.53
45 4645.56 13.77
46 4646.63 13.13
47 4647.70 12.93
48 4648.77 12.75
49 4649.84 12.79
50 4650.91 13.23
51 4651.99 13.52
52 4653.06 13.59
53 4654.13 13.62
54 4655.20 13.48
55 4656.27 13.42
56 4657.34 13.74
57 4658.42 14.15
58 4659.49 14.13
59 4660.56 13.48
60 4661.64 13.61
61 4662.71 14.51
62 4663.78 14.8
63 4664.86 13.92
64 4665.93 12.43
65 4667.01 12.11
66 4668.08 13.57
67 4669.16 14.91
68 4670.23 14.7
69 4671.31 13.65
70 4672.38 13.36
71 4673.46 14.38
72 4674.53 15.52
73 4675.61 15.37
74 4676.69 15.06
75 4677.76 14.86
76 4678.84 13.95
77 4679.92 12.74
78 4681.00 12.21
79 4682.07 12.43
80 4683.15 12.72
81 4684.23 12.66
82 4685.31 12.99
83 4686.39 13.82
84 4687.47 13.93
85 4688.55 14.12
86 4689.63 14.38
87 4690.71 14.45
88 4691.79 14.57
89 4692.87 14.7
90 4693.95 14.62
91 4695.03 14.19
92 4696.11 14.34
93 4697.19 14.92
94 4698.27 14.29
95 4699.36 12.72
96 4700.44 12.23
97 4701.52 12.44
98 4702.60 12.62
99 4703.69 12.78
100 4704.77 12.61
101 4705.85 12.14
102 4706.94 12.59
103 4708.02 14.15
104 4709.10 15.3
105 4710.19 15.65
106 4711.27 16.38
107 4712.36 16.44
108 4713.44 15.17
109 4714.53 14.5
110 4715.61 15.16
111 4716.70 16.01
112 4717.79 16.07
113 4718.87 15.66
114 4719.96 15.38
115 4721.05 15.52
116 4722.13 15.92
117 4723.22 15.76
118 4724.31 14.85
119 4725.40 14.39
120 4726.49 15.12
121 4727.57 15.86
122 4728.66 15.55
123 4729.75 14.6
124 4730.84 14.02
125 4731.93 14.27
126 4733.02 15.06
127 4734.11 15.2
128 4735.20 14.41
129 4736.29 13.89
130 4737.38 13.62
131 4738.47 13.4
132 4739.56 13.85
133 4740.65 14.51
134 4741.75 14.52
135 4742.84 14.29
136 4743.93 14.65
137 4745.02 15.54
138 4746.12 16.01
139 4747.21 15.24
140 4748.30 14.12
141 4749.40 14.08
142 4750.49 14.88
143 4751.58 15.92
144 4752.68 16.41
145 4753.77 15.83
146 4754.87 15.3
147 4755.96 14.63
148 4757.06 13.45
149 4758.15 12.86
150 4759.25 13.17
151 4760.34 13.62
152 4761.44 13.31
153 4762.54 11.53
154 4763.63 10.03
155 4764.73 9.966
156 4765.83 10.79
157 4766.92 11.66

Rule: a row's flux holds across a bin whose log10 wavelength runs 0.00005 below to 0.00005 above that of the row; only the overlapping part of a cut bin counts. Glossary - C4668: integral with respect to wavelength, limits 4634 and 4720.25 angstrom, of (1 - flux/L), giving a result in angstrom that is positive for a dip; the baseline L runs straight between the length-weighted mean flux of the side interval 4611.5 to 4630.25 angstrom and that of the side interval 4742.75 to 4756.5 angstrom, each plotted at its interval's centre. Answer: 4.9 angstrom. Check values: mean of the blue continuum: 14.6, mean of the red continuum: 15.2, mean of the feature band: 14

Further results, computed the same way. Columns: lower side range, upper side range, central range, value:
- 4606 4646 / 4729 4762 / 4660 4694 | 1.19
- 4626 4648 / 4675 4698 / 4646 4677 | 0.22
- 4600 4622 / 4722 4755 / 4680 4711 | 2.34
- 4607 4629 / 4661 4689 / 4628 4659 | 0.99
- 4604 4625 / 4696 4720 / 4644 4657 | 1.02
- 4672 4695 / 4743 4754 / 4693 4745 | 0.46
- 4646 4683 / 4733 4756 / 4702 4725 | -0.66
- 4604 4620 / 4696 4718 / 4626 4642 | 0.93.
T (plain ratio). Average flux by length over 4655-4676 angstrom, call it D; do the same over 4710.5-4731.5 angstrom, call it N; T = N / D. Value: 1.10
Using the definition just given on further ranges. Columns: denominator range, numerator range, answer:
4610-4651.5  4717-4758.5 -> 1.05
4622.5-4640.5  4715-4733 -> 1.11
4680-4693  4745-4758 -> 1.11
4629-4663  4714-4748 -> 1.08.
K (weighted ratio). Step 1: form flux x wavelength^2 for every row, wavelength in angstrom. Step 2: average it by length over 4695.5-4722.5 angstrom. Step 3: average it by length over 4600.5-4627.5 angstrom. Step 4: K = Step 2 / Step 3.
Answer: 1.05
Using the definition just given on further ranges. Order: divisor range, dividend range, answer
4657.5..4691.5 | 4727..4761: 1.09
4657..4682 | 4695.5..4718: 1.03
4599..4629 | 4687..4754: 1.08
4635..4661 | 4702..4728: 1.10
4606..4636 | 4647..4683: 0.98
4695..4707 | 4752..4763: 1.10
